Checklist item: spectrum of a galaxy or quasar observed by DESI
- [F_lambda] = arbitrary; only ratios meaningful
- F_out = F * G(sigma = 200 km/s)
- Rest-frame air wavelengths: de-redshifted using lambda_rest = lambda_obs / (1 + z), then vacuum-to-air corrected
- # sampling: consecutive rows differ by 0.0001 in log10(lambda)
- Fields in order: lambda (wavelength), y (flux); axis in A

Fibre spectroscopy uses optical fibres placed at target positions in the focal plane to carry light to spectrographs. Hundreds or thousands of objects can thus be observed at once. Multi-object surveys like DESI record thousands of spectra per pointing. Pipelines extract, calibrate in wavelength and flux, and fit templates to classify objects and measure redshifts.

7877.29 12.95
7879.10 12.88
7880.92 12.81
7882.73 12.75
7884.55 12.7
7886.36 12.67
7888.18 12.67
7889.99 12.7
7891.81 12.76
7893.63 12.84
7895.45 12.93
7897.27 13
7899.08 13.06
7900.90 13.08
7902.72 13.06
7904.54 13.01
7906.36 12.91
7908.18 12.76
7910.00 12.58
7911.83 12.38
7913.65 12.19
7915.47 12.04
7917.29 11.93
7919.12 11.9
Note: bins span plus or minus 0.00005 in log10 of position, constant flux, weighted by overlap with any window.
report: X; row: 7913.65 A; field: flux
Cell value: 12.19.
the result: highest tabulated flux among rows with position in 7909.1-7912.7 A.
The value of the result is 12.58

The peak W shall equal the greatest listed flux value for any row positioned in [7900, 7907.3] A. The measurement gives 13.08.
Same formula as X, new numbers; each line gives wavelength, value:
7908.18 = 12.76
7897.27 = 13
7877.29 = 12.95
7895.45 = 12.93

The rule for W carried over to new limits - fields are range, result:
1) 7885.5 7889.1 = 12.67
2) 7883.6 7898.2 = 13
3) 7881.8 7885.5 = 12.75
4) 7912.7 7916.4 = 12.19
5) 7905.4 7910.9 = 12.91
